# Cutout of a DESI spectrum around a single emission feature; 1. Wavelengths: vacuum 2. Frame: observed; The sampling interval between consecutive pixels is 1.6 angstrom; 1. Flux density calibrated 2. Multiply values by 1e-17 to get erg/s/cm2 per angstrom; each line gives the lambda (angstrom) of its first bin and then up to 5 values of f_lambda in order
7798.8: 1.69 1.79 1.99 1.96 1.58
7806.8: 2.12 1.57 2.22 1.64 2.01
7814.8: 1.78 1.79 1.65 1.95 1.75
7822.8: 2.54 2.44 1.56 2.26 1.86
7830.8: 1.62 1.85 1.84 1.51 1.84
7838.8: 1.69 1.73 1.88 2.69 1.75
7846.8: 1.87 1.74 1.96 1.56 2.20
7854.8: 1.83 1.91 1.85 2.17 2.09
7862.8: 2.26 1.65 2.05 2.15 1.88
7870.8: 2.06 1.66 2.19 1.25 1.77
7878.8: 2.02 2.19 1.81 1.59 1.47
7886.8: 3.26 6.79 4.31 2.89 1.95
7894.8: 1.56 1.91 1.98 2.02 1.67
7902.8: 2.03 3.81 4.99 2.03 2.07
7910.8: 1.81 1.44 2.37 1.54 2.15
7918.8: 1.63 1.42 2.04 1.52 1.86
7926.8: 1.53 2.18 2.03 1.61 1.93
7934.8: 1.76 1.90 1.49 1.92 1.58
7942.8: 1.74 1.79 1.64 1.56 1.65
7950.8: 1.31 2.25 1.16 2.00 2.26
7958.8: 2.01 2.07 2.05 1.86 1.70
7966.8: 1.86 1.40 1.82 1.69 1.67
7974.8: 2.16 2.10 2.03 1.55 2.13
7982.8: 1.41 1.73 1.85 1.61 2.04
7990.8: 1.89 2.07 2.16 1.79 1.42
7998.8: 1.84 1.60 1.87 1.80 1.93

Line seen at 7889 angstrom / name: [S II]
